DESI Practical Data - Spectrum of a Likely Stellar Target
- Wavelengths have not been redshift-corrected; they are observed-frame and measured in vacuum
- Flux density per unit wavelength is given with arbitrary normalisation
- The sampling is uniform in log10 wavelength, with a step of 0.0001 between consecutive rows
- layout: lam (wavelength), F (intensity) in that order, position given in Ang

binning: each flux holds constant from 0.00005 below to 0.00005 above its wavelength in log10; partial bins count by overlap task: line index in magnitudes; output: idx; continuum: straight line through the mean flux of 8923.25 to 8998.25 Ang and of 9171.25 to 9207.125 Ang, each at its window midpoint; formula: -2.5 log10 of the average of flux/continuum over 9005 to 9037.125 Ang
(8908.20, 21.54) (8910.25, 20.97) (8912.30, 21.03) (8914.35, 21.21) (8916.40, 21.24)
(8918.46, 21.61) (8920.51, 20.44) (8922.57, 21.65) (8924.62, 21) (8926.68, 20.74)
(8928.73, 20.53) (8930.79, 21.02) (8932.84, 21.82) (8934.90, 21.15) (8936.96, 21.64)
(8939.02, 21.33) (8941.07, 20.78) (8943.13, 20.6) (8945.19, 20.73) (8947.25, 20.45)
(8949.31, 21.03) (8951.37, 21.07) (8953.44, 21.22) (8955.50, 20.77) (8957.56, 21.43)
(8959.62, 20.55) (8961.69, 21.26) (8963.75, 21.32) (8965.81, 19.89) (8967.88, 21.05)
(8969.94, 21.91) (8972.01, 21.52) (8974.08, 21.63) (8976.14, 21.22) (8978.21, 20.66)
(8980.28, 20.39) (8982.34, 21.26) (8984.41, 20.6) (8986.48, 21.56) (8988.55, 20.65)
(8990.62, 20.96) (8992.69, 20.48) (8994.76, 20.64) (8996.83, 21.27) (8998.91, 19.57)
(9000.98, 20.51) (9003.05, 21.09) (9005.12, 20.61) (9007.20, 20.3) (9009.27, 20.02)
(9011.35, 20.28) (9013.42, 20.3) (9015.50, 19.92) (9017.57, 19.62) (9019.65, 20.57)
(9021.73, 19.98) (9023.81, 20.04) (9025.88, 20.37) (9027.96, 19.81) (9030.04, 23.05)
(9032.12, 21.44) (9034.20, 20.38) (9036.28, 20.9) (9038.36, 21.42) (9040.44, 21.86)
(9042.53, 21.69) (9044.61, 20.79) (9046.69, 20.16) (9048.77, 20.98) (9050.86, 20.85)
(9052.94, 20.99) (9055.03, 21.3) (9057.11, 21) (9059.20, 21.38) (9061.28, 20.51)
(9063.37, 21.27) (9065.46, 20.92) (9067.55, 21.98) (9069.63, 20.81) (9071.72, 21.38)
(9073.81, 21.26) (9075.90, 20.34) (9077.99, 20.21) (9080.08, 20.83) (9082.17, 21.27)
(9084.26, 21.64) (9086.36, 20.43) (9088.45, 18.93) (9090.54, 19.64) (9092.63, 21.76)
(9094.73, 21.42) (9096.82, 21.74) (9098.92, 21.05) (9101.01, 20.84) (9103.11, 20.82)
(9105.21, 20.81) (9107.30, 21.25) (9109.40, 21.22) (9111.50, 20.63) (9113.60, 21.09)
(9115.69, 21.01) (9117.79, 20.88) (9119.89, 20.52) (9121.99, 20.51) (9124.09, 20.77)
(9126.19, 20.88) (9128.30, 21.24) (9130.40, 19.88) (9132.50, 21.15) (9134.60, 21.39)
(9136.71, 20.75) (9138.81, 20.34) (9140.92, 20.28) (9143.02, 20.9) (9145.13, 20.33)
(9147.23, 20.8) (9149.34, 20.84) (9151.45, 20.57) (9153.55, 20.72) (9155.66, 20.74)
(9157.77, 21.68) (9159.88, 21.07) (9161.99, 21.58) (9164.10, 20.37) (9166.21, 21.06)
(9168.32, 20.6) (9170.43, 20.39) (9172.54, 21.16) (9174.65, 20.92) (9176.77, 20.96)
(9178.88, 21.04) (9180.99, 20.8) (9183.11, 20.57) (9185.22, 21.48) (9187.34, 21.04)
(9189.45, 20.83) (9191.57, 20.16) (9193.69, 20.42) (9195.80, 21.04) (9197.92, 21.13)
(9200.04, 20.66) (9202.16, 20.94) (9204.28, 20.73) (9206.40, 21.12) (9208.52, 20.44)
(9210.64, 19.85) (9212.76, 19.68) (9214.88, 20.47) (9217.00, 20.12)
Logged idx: 0.03 mag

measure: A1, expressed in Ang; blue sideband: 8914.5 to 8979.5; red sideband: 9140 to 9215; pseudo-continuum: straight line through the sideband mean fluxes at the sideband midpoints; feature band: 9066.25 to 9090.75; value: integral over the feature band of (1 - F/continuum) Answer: 0.2 Ang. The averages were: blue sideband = 21.1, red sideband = 20.8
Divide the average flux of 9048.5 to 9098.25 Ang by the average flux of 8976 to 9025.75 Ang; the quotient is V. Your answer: 1.0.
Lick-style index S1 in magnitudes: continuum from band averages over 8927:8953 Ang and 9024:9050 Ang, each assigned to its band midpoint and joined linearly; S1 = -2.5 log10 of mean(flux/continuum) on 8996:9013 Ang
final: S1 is 0.03 mag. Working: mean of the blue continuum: 21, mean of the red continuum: 21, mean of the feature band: 20.4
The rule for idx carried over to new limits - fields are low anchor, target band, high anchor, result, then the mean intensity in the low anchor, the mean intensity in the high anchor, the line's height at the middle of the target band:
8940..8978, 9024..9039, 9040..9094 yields -0.002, 21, 20.9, 21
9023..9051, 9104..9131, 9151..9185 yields 0.006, 21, 20.9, 20.9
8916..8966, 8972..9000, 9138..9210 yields 0.006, 21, 20.8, 21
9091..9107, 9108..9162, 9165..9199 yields 0.010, 21.2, 20.8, 21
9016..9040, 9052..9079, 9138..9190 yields -0.015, 20.7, 20.8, 20.7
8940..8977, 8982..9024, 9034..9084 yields 0.029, 21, 21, 21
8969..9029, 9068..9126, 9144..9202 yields -0.007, 20.6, 20.9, 20.7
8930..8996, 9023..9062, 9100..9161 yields -0.004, 21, 20.8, 20.9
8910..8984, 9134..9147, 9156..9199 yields 0.015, 21.1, 20.9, 20.9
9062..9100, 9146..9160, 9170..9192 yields 0.000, 20.9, 20.9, 20.9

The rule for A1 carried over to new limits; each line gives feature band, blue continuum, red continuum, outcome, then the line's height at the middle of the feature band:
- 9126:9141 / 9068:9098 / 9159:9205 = 0.1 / 20.9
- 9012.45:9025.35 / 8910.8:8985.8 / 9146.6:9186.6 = 0.6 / 21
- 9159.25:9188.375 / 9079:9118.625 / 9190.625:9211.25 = -0.3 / 20.7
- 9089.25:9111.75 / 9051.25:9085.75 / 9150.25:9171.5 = 0.0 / 21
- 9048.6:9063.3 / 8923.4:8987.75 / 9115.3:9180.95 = -0.1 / 20.9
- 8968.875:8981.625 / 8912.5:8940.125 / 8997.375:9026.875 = -0.4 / 20.6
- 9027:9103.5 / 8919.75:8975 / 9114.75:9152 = -0.6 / 20.8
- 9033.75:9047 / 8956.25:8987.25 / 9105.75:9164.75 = -0.1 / 21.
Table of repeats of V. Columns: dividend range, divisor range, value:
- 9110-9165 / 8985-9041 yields 1.01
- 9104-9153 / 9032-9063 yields 0.99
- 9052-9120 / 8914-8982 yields 0.99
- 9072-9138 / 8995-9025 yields 1.03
